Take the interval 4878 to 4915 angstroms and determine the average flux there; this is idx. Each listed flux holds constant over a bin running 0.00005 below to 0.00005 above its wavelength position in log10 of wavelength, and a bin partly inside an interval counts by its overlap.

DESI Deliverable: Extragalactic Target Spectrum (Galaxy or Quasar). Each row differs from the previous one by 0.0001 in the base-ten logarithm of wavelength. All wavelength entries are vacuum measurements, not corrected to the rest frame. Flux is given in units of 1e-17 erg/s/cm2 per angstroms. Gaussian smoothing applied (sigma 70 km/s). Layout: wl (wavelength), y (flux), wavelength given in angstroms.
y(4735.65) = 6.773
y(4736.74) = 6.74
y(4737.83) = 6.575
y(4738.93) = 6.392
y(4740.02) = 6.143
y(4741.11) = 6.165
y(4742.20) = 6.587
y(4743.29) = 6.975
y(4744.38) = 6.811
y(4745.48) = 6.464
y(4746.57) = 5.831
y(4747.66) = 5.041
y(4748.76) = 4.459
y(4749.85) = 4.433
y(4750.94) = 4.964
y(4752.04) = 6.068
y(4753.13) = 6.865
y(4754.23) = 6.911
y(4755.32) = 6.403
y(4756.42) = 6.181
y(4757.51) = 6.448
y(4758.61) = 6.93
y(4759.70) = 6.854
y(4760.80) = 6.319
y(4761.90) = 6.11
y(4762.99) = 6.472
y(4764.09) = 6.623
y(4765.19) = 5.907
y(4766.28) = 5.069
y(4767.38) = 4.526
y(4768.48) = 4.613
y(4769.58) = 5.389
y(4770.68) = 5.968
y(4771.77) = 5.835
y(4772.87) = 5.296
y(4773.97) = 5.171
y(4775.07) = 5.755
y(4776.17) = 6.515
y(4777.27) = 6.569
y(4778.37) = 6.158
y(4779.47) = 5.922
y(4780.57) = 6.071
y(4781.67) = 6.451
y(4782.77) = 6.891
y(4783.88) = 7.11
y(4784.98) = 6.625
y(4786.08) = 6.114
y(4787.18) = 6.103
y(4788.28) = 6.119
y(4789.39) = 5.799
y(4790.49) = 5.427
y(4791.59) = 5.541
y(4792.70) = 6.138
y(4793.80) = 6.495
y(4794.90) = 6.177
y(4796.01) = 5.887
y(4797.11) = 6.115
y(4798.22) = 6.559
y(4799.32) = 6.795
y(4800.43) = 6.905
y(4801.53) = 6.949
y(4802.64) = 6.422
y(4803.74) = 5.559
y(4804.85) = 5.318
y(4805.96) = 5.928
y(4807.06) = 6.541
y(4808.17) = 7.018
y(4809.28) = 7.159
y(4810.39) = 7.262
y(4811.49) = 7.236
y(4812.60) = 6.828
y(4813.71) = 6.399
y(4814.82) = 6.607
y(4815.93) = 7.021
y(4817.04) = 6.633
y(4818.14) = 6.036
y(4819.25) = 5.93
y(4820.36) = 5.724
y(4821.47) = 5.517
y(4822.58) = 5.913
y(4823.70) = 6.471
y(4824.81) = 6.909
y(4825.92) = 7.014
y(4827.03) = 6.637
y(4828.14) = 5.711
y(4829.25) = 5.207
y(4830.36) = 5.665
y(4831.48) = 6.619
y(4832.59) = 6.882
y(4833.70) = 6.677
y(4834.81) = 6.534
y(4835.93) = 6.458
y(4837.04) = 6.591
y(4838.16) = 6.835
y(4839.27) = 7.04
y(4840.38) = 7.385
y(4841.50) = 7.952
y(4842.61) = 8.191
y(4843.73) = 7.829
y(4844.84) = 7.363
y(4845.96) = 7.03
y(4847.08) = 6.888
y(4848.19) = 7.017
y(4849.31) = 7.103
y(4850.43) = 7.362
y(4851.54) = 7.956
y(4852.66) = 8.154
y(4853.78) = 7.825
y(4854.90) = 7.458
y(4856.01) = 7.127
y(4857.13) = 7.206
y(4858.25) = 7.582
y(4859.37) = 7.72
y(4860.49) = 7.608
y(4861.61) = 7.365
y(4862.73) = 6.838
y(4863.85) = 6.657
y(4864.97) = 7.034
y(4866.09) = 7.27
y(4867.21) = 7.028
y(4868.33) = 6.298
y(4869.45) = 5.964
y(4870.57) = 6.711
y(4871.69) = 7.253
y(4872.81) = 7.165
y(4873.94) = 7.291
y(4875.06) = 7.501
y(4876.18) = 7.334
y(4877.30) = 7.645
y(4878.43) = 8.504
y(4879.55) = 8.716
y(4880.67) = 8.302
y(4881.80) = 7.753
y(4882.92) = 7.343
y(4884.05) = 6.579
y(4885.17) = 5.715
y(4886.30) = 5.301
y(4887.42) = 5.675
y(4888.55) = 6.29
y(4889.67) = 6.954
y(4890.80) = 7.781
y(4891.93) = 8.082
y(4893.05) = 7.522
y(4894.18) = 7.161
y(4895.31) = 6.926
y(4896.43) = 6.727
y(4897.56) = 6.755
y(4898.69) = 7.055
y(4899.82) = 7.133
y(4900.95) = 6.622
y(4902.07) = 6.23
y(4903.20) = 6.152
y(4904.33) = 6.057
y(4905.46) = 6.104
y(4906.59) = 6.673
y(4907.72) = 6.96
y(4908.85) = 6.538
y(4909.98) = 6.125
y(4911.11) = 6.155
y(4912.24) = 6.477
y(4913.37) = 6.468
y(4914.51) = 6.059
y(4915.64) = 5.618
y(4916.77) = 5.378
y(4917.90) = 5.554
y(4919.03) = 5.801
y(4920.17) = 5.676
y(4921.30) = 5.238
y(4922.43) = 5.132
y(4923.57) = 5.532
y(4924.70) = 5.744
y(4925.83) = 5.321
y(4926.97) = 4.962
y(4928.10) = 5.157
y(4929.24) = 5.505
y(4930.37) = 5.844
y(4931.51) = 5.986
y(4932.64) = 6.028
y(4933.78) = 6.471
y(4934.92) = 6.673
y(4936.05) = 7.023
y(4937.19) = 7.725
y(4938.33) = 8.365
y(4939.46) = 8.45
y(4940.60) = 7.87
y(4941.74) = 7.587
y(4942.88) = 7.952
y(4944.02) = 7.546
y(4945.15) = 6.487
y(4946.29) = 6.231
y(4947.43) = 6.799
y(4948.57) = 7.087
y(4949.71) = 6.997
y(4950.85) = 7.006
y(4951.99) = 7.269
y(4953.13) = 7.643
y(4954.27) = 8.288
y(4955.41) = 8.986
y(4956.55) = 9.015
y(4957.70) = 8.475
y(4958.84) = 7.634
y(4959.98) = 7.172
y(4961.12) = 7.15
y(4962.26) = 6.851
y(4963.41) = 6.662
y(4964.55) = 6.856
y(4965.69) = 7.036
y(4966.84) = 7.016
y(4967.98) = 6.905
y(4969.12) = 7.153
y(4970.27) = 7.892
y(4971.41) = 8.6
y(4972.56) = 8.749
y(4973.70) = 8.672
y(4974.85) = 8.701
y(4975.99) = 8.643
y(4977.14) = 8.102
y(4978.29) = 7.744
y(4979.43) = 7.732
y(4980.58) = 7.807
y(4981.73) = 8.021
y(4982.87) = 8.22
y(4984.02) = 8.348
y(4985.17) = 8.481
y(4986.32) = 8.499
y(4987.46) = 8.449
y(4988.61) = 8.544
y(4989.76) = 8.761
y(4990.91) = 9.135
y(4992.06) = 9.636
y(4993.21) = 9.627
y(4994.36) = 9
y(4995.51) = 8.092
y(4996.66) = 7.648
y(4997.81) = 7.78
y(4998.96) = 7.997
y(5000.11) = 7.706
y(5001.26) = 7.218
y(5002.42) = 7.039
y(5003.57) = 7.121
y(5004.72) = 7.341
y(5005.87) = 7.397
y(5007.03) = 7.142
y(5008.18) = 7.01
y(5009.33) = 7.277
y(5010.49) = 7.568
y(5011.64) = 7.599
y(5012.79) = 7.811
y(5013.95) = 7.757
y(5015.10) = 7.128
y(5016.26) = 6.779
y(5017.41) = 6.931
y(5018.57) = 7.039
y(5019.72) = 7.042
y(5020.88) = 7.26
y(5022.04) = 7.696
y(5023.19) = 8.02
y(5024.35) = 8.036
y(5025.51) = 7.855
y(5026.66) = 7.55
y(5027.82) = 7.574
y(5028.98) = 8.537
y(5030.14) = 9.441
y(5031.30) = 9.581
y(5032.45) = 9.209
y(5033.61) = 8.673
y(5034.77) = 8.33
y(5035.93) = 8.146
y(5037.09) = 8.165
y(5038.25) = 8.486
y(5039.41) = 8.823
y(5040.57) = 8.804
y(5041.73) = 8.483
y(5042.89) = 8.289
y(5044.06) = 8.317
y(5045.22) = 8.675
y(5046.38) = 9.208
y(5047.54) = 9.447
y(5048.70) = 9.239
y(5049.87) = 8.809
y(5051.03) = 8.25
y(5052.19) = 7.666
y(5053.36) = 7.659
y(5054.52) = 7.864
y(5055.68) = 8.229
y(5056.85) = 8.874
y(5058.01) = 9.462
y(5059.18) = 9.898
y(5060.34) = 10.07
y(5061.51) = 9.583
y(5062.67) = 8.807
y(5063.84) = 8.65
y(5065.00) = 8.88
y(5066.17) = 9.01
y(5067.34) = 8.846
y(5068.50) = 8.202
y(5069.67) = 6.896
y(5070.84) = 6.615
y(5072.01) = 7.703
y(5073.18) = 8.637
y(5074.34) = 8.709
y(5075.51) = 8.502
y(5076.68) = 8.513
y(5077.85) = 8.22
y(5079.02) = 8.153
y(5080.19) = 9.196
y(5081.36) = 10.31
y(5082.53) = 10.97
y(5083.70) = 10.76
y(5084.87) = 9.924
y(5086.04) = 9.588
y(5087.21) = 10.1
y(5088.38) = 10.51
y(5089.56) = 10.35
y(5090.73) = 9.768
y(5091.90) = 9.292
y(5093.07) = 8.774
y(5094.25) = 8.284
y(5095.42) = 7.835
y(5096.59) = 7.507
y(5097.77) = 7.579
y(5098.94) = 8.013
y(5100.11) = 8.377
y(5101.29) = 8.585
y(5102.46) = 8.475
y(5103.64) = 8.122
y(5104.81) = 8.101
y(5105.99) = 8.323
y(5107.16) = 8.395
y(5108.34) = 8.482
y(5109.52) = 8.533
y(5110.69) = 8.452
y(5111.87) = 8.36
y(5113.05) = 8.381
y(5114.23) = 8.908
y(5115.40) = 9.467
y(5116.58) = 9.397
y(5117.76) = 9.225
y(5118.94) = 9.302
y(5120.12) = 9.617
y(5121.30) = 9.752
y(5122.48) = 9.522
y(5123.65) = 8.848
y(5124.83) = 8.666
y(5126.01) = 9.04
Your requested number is 6.81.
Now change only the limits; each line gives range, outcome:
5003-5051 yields 8.04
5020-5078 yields 8.48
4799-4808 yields 6.32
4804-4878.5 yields 6.89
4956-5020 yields 7.82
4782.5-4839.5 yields 6.38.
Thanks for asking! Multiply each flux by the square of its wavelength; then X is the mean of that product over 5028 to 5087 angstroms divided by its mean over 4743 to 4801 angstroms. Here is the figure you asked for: 1.6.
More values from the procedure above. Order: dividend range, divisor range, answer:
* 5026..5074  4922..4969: 1.29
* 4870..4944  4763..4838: 1.12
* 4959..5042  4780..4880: 1.25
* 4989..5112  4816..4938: 1.35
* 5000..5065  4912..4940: 1.40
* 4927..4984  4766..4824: 1.28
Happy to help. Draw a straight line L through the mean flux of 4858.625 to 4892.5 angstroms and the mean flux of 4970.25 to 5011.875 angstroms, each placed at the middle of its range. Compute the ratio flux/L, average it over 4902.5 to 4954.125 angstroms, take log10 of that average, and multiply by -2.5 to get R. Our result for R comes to 0.175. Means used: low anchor 7.13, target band 6.45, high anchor 8.1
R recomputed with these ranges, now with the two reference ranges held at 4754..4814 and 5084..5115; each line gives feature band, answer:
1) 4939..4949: 0.03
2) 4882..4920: 0.11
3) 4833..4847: -0.08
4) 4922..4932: 0.32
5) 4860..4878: -0.03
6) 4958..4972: 0.06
